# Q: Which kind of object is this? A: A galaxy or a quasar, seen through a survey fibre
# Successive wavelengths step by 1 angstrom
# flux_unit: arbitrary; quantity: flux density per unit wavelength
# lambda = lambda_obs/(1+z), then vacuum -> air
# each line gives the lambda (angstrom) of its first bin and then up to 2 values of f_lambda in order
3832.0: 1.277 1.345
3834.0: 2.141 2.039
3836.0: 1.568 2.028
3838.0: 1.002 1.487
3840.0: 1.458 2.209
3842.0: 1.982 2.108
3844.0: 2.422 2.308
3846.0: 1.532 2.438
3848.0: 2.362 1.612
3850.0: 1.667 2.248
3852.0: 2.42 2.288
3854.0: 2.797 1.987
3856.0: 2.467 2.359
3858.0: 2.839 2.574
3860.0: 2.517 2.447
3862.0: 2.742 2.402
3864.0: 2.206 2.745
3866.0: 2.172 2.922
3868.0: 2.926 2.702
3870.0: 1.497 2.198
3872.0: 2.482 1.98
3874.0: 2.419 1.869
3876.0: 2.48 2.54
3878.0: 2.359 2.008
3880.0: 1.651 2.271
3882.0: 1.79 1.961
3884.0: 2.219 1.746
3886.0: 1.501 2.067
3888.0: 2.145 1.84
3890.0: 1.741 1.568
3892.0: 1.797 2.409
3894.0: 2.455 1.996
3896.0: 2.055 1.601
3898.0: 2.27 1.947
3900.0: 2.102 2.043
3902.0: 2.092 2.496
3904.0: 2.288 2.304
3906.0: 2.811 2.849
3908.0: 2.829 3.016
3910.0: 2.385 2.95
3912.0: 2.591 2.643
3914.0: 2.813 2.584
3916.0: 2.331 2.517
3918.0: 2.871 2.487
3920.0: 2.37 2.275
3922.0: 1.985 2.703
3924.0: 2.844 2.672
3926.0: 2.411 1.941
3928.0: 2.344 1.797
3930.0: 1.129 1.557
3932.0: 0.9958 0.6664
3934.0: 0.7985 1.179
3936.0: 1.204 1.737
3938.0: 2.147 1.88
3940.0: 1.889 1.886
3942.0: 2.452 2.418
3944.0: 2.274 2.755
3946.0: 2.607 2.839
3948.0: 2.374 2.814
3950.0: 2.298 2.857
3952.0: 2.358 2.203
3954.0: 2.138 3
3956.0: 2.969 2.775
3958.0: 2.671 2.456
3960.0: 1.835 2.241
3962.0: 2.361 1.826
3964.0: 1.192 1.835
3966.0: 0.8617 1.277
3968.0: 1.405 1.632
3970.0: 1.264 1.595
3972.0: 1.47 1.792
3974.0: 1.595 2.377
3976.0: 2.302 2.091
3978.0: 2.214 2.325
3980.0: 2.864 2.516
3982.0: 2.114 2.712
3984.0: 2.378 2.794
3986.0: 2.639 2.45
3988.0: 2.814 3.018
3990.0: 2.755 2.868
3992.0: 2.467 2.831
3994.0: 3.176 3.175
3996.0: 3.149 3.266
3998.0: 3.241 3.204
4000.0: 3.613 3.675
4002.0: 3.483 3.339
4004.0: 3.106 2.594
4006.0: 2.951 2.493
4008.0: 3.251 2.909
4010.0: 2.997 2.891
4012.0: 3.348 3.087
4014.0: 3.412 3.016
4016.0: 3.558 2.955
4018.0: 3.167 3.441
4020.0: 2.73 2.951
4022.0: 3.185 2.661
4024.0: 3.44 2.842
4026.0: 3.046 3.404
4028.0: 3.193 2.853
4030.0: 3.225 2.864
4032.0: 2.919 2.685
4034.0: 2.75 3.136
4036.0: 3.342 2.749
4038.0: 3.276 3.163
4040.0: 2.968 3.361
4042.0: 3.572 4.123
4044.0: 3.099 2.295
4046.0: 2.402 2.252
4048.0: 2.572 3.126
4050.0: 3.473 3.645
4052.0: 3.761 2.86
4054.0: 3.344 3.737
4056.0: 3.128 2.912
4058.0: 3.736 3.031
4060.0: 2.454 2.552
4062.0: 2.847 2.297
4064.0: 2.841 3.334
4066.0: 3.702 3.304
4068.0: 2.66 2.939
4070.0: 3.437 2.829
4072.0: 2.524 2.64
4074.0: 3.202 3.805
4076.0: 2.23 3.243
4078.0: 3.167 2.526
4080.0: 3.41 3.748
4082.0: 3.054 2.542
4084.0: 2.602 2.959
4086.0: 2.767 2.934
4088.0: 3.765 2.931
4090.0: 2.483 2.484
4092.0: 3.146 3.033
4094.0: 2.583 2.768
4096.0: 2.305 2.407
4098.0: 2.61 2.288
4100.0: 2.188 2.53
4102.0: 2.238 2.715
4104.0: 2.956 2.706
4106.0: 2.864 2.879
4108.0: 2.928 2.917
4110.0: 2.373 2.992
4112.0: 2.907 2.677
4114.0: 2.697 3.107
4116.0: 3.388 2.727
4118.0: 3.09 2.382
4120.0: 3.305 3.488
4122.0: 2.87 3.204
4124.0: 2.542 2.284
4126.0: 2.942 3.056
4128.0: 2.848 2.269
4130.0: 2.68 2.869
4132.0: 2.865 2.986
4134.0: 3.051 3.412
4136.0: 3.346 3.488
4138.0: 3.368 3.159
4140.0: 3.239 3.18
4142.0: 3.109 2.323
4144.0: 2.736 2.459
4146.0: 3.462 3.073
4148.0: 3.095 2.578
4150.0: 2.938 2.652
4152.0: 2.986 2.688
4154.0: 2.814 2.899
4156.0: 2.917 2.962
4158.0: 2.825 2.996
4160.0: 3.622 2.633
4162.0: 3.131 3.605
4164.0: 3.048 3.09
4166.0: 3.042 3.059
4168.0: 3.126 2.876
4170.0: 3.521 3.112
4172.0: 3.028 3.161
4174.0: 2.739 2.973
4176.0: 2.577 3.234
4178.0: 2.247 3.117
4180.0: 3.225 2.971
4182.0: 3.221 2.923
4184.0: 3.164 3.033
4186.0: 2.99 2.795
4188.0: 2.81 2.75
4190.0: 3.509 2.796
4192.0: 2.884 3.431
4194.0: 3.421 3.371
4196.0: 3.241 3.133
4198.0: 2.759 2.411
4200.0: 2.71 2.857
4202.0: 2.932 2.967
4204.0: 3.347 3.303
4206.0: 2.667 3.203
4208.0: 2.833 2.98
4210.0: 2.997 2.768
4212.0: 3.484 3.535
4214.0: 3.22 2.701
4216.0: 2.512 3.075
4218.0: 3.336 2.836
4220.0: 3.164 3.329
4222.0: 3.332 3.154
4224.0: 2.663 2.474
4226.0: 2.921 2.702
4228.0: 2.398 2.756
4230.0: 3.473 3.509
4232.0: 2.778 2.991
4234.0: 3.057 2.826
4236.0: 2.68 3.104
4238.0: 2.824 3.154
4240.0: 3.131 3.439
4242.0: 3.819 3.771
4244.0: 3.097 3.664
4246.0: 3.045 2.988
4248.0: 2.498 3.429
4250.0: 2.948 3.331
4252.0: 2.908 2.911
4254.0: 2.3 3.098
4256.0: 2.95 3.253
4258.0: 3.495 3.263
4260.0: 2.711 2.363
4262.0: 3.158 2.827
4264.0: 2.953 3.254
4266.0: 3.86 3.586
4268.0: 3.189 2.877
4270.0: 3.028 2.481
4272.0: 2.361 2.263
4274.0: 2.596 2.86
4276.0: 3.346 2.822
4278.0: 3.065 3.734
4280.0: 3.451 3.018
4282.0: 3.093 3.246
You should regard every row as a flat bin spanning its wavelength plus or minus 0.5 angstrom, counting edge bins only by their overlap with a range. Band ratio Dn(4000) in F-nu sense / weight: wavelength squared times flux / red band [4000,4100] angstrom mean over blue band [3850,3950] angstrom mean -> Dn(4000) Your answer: 1.46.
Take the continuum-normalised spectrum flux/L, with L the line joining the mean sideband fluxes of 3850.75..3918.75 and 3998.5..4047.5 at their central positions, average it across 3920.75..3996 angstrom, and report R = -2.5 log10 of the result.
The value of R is 0.24 mag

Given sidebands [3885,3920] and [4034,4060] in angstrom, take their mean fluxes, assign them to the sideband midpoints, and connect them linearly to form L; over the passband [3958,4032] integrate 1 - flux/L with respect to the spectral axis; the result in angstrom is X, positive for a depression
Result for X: 5.1 angstrom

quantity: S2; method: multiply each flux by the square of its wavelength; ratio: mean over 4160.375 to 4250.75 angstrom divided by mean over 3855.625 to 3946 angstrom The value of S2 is 1.60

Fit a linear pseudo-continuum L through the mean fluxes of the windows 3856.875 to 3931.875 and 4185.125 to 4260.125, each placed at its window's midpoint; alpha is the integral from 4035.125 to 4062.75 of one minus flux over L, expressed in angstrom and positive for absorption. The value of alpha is -4.8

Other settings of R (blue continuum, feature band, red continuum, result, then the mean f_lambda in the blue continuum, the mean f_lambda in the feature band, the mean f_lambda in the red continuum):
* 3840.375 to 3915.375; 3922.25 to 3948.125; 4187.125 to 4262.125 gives 0.21 mag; 2.27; 1.98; 3.03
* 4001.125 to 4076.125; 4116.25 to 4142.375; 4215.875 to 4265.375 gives 0.02 mag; 3.07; 2.99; 3.04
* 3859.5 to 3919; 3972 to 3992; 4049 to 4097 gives 0.10 mag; 2.29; 2.43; 3.01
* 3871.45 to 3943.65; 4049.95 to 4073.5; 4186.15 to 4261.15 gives -0.19 mag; 2.13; 3.08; 3.03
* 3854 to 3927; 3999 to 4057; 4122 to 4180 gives -0.17 mag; 2.32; 3.11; 2.97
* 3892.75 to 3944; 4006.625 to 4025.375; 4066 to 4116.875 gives -0.20 mag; 2.18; 3.08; 2.86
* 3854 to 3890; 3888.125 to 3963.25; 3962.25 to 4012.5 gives 0.07 mag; 2.26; 2.24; 2.52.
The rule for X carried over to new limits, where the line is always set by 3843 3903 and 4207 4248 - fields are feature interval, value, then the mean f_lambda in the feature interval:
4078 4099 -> -1.00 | 2.85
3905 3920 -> -2.49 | 2.67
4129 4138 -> -0.73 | 3.06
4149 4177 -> -0.93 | 3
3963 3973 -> 4.08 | 1.43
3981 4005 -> -4.48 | 2.95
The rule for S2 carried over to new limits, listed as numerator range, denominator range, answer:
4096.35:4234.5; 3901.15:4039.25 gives 1.28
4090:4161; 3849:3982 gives 1.45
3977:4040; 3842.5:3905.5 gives 1.45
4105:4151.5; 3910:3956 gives 1.45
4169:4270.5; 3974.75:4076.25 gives 1.12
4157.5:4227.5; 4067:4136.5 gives 1.10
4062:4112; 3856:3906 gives 1.43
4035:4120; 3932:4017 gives 1.26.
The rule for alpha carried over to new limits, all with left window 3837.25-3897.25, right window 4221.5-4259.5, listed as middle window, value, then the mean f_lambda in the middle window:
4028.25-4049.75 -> -3.6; 3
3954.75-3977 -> 4.2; 1.93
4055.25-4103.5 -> -3.9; 2.88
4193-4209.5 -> -0.3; 3.02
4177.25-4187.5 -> -0.2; 2.98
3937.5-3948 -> 0.1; 2.32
